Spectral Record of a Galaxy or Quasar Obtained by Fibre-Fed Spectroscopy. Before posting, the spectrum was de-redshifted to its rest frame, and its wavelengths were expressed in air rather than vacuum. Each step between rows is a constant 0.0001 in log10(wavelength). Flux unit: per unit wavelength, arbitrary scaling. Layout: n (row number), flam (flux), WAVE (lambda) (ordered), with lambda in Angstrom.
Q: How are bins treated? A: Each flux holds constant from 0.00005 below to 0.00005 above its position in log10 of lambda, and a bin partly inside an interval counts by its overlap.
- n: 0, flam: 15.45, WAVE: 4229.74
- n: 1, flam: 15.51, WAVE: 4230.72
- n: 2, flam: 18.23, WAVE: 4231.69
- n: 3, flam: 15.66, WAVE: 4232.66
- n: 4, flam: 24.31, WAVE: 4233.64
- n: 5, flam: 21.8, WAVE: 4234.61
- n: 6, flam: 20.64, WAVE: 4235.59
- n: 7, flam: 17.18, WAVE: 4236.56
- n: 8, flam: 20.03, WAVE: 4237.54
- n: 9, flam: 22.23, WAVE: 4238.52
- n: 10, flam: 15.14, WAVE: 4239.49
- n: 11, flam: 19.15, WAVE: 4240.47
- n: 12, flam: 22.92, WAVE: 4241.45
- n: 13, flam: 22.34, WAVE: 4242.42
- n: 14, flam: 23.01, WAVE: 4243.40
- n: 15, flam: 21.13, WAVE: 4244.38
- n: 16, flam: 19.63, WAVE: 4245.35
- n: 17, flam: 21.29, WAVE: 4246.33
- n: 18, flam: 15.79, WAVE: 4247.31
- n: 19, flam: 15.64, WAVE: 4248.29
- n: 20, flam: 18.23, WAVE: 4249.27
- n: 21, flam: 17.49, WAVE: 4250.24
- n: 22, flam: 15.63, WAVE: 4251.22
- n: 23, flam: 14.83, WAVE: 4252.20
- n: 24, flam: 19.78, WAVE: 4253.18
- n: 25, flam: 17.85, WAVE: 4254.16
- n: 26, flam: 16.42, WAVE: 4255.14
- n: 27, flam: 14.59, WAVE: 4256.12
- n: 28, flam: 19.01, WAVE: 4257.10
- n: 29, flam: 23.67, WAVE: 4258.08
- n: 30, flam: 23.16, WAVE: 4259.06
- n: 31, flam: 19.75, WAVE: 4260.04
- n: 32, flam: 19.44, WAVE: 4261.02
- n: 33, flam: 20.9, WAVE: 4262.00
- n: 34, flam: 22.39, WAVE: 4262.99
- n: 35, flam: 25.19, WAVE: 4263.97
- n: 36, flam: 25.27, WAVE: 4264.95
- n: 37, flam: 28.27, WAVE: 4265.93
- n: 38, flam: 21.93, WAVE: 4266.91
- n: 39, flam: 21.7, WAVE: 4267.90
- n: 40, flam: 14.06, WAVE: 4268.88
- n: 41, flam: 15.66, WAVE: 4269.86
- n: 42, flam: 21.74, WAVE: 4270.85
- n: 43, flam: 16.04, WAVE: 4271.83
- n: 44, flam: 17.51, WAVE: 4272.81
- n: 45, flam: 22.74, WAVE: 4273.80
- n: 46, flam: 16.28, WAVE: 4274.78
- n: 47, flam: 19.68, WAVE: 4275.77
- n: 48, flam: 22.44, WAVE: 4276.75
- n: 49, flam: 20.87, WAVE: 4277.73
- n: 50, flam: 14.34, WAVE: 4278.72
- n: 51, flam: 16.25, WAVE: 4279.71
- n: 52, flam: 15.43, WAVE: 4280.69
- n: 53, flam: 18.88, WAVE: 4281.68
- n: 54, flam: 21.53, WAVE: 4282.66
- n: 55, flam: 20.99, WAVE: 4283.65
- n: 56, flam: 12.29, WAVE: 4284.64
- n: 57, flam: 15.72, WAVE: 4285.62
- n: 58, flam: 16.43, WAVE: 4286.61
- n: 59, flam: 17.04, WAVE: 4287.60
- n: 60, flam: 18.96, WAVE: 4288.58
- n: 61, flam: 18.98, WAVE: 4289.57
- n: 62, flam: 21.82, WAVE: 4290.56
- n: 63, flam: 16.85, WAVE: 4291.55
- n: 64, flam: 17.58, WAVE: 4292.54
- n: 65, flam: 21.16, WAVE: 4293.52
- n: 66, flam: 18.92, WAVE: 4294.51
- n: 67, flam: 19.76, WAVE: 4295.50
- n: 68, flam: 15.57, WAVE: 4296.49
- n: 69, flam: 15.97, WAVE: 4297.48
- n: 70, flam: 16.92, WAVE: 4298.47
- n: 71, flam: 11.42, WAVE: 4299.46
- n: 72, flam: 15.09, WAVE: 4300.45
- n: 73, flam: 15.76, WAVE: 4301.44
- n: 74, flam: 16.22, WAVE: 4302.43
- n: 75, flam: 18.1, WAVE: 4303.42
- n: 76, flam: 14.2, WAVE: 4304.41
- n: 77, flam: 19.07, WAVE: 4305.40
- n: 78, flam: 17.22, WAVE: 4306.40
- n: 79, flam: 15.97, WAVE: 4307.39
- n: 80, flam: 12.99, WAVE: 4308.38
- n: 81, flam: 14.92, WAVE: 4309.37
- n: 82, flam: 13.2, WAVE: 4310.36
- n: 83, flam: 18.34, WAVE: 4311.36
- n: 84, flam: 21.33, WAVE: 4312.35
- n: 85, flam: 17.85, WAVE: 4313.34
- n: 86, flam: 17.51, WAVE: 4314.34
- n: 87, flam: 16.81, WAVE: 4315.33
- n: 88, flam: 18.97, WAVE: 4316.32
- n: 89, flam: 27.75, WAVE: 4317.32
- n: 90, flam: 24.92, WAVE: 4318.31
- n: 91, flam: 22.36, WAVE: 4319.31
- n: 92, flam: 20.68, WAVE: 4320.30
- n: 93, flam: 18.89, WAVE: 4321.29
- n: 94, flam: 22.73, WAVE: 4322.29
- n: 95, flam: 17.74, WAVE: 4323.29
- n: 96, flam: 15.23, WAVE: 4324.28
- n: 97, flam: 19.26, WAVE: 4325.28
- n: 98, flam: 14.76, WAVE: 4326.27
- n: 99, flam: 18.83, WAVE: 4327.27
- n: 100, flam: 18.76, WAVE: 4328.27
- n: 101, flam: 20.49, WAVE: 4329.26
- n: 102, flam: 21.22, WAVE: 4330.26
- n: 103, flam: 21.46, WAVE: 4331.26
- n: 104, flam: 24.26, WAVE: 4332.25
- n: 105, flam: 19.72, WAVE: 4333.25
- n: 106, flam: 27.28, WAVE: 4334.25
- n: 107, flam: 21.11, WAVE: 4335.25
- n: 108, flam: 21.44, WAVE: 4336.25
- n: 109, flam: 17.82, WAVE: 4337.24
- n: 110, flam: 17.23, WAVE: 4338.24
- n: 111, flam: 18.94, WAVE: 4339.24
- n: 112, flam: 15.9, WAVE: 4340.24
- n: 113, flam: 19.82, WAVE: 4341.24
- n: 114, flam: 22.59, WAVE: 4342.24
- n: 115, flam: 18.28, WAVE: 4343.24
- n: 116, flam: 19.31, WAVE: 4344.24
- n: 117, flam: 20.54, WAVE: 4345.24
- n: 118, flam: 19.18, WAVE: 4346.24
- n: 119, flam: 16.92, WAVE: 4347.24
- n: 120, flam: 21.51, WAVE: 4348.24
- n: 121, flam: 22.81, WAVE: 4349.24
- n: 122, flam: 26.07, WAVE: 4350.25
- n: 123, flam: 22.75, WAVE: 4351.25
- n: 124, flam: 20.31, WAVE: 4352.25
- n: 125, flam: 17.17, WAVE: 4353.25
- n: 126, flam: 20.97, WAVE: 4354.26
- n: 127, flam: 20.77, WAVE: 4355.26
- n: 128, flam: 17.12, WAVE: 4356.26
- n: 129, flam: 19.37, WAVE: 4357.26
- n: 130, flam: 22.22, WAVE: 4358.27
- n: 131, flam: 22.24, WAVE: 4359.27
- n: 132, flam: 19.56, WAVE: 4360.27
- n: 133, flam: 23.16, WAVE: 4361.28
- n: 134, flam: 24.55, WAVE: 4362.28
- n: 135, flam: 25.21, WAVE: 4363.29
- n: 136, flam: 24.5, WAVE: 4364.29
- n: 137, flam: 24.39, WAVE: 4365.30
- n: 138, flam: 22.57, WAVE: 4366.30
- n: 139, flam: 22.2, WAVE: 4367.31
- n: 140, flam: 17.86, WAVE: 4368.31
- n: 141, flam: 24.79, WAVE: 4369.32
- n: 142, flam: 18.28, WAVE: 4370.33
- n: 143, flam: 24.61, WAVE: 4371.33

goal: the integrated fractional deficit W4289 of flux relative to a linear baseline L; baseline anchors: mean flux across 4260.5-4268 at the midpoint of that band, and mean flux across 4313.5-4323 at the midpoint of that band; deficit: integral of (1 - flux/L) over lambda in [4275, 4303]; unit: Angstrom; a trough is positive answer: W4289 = 5.8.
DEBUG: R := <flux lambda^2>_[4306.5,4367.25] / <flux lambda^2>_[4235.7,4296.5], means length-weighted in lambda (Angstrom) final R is 1.1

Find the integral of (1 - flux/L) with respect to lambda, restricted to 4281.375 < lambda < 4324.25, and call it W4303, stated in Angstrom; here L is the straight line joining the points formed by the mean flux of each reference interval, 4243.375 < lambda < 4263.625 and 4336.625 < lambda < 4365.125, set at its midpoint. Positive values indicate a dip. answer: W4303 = 4.0 Angstrom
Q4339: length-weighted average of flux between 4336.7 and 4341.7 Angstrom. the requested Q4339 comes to 18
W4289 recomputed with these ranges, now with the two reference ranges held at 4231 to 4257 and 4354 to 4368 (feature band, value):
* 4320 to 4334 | 0.94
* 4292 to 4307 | 2.58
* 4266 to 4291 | 1.59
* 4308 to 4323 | 1.08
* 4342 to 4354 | 0.61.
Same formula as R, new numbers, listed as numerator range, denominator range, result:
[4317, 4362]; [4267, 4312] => 1.20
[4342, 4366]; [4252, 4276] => 1.11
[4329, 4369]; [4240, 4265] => 1.12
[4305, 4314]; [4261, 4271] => 0.79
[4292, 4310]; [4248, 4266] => 0.85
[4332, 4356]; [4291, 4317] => 1.23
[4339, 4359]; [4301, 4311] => 1.30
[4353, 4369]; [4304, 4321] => 1.19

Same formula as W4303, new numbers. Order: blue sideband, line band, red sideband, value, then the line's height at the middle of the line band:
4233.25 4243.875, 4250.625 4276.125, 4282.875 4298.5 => -0.5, 19.4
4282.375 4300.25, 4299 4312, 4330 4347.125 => 1.9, 18.4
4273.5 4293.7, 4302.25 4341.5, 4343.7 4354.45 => 1.3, 19.7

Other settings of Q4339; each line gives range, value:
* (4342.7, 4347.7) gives 18.9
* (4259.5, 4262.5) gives 20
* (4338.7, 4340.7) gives 17.4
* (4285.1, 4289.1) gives 17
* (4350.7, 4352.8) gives 21.6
